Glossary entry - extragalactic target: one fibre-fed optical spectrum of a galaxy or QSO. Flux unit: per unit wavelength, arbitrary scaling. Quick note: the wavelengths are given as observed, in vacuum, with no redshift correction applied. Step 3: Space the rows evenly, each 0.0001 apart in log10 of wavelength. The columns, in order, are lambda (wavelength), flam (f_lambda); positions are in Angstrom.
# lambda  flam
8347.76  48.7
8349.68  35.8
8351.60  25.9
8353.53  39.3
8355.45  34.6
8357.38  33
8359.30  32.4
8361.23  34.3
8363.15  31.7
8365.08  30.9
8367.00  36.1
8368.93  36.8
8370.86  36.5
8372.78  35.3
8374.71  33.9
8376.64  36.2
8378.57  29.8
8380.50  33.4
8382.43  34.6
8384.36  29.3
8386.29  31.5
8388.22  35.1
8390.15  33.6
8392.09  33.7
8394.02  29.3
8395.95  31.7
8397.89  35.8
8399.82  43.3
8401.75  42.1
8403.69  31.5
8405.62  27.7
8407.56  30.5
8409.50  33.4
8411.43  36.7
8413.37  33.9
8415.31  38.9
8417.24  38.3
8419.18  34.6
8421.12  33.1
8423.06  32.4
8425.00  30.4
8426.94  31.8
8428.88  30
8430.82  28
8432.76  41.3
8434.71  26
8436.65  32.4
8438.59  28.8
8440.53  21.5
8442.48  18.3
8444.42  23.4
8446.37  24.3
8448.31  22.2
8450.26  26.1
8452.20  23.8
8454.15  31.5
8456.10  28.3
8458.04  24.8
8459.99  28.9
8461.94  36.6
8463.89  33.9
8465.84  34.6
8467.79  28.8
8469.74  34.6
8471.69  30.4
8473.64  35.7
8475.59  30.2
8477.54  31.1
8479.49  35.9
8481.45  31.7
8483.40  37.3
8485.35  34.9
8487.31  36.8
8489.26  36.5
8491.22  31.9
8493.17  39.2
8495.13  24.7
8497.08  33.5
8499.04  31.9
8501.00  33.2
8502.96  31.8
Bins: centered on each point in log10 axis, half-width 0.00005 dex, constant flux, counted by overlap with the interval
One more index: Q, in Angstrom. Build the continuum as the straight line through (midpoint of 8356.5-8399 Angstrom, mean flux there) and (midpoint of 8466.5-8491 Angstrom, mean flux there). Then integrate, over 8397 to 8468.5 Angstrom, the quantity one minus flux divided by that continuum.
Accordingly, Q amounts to 5.4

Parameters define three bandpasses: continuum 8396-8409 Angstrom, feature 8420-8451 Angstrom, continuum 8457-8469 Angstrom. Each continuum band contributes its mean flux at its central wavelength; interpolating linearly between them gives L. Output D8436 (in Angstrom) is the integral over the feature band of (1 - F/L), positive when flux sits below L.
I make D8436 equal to 4.5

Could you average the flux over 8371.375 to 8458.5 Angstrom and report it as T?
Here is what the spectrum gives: 31.4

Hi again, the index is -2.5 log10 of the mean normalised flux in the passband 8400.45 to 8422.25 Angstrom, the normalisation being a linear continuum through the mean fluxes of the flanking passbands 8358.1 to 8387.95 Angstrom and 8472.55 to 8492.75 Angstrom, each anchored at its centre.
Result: -0.029 mag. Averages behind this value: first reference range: 33.6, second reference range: 34.3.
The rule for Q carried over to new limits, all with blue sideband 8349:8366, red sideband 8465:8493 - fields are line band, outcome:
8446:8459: 3.0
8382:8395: 0.3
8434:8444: 2.5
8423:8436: 0.8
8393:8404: -0.8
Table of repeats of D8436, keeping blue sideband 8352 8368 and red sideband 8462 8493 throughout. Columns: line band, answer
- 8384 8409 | 0.2 Angstrom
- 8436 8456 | 5.1 Angstrom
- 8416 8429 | 0.2 Angstrom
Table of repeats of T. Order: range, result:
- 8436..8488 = 29.8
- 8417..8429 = 32.8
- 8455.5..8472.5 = 31.3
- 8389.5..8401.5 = 35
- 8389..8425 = 34.4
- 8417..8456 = 28.7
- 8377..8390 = 32.6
